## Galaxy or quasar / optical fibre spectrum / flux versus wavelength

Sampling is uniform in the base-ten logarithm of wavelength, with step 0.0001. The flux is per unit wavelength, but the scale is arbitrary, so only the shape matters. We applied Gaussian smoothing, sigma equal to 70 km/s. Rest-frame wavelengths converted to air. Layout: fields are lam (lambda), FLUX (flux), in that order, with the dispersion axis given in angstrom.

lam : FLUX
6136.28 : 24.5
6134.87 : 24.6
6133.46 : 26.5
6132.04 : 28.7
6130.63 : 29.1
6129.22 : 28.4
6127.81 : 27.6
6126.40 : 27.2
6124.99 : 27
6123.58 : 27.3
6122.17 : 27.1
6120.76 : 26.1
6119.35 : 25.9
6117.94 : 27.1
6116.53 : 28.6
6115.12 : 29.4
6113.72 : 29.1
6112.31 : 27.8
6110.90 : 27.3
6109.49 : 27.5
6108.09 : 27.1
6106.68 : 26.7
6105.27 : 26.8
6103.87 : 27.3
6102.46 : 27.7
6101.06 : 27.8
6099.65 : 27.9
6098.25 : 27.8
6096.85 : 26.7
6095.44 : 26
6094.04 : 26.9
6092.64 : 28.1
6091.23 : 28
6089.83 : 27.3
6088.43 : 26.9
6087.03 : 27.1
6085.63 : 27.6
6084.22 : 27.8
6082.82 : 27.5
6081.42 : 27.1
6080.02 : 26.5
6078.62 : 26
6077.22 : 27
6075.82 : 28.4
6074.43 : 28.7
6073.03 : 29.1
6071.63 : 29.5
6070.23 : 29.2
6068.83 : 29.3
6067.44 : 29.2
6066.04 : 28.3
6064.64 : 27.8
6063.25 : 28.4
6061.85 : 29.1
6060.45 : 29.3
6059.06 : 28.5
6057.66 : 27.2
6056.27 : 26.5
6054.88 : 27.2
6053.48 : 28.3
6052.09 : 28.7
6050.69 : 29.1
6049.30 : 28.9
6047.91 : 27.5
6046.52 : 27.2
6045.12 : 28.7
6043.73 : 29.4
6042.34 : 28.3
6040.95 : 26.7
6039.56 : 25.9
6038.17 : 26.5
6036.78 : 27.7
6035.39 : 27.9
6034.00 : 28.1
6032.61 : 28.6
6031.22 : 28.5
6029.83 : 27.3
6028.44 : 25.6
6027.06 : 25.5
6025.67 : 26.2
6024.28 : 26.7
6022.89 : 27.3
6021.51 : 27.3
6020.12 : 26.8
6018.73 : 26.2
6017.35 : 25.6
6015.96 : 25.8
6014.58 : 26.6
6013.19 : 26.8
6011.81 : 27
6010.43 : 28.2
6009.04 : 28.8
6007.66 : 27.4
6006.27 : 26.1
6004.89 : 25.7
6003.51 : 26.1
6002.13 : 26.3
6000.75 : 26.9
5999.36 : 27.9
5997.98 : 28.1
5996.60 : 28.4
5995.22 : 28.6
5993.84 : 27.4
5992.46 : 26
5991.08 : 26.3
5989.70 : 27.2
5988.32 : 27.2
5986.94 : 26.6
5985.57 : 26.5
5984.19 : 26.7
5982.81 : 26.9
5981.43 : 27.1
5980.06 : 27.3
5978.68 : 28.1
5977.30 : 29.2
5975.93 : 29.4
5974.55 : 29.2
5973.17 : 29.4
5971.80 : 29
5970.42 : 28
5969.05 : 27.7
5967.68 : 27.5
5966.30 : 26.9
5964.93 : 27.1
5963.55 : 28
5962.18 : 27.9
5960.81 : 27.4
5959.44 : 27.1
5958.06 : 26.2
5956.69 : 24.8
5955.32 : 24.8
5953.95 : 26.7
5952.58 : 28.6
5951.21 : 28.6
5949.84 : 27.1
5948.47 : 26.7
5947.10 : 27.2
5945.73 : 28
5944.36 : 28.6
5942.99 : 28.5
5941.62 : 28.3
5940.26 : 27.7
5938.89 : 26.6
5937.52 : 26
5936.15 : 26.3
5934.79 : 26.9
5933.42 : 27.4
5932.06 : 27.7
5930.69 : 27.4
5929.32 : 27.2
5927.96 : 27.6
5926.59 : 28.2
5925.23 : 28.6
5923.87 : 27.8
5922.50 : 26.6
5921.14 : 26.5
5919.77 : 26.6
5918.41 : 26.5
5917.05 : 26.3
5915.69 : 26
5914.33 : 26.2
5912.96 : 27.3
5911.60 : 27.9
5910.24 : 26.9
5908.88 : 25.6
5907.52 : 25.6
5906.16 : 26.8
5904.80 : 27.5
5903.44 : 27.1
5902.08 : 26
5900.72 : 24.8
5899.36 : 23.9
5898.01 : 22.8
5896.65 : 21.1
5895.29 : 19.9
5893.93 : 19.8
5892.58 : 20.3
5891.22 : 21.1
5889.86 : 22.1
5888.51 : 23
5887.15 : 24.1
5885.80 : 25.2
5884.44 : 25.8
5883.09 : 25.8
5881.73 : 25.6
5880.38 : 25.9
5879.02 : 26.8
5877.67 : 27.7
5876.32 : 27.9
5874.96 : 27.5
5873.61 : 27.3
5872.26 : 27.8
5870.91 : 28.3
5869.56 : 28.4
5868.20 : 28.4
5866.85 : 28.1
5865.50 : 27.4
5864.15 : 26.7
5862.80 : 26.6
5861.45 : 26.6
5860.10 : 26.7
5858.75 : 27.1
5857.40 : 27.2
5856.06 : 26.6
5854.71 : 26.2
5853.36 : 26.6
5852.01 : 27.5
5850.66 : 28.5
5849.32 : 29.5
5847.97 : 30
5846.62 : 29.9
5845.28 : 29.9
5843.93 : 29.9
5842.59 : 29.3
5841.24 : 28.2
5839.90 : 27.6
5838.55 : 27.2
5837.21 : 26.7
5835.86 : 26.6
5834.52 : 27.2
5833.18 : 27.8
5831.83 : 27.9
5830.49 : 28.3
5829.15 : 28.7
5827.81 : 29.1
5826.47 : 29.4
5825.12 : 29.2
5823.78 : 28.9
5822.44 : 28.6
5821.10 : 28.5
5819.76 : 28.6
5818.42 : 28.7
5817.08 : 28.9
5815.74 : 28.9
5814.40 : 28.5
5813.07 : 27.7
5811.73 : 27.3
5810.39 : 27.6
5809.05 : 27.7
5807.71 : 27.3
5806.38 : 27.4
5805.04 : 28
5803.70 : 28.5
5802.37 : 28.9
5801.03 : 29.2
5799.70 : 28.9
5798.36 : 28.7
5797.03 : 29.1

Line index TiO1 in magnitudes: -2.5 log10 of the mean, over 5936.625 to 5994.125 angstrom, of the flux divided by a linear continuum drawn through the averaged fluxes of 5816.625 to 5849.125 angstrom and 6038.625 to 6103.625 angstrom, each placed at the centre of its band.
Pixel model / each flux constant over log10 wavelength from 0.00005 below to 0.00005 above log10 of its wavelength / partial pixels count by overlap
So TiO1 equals 0.03 mag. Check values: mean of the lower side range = 28.6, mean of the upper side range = 27.9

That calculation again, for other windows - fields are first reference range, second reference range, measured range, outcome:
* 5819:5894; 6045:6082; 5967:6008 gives 0.01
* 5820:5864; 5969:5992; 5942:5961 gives 0.03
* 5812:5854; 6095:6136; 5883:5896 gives 0.24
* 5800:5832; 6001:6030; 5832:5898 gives 0.06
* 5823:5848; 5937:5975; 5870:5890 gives 0.08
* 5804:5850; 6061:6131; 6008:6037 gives 0.03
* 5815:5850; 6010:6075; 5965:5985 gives 0.00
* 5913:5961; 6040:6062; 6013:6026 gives 0.05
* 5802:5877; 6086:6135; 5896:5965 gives 0.04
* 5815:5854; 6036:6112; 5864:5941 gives 0.09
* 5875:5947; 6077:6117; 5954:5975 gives -0.04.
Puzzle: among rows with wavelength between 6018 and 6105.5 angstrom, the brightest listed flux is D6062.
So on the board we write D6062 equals 29.5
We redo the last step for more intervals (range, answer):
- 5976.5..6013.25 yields 29.2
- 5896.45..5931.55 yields 28.6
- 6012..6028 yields 27.3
